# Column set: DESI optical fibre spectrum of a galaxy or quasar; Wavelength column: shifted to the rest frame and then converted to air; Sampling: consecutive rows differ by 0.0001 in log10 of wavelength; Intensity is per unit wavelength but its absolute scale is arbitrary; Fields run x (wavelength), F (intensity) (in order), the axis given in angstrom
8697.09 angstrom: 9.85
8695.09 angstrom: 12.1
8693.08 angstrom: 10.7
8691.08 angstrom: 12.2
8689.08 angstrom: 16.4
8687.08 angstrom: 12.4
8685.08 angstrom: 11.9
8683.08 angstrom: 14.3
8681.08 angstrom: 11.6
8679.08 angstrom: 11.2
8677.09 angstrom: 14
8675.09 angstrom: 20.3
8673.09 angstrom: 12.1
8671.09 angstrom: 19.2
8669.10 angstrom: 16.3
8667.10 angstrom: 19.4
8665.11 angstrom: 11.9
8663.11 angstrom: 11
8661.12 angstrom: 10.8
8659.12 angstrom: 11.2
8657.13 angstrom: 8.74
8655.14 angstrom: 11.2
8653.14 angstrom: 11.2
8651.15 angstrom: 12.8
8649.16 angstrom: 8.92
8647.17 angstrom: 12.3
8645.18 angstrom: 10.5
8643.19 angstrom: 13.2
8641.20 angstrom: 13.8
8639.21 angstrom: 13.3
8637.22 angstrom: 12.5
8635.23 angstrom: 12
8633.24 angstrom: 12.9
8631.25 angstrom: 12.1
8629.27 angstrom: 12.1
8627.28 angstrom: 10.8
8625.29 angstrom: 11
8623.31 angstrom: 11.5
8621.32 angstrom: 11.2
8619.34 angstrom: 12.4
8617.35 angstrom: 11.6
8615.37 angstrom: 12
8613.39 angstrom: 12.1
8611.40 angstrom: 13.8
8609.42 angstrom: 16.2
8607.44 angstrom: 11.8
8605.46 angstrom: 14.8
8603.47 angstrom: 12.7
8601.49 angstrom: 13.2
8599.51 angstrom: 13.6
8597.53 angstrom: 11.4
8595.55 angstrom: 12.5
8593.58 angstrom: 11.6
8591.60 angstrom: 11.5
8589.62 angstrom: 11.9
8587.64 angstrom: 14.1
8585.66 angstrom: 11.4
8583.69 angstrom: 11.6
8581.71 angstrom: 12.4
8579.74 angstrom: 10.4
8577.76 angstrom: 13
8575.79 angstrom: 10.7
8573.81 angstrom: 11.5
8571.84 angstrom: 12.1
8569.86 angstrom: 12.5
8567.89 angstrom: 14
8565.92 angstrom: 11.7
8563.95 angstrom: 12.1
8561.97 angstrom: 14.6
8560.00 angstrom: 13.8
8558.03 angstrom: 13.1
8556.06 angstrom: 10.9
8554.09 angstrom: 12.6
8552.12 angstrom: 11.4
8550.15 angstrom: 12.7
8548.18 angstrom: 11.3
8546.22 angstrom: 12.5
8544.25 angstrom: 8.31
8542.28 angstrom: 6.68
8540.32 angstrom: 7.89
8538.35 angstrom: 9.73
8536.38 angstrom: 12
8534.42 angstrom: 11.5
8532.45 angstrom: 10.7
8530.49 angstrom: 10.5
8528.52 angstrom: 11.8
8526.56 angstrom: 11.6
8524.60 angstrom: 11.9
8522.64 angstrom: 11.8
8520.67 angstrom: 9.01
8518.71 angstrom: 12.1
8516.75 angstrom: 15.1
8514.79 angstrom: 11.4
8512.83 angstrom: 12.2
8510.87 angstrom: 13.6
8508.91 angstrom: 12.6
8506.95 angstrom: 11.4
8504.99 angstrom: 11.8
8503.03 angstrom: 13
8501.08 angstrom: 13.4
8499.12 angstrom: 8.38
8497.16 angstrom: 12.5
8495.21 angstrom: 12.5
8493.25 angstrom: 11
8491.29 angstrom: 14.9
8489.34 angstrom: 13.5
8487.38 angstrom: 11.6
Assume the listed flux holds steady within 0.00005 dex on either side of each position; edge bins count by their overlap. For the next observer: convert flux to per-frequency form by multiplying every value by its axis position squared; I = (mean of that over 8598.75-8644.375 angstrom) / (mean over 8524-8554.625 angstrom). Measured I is 1.19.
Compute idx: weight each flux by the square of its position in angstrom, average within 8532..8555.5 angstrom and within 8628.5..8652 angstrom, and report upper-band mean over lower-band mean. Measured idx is 1.18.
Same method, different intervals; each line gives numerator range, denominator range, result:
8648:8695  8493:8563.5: 1.16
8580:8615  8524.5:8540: 1.17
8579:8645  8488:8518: 1.02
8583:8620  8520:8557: 1.19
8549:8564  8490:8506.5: 1.05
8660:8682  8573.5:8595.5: 1.23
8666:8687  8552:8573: 1.21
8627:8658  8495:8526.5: 1.01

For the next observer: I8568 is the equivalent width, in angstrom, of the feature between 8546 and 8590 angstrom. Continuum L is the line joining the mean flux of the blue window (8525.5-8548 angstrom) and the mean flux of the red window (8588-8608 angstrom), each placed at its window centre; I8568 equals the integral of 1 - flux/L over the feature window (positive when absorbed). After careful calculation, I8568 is -3.2 angstrom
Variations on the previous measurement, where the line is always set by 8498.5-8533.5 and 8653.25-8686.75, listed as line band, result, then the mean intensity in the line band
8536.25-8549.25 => 2.6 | 9.65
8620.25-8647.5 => 1.9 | 12.1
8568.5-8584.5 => 0.8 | 11.8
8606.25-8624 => 0.4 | 12.6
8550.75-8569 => -0.6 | 12.7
